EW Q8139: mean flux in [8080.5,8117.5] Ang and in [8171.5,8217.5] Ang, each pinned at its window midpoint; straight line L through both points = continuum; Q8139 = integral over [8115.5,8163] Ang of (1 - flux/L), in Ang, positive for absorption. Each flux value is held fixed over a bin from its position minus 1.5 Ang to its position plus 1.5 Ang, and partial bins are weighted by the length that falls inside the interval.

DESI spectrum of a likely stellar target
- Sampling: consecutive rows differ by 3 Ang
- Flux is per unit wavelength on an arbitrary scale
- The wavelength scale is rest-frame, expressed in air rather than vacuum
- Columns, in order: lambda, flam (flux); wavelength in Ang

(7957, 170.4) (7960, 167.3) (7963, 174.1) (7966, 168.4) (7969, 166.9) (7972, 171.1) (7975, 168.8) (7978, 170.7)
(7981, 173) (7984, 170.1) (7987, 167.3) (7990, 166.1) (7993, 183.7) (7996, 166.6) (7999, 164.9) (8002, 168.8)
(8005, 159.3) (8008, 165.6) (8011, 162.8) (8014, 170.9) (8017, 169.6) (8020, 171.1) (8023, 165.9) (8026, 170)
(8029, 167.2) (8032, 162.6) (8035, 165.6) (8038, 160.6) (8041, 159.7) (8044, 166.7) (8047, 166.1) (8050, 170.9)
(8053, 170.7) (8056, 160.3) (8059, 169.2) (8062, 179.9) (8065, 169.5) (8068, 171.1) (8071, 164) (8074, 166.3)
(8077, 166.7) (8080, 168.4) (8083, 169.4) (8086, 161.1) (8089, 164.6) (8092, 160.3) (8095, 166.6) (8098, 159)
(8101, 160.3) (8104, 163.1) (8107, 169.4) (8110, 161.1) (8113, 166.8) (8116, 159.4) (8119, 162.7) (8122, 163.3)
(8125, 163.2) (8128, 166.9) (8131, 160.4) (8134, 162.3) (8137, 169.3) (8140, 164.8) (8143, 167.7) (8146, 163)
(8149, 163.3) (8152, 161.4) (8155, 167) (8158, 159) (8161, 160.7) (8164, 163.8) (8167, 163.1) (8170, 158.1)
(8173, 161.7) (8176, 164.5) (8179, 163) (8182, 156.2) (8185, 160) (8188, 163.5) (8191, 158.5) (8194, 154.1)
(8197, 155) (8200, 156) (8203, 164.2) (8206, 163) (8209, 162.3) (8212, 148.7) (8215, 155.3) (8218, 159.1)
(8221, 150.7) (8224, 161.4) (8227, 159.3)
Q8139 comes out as -0.5 Ang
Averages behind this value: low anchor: 164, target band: 163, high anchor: 159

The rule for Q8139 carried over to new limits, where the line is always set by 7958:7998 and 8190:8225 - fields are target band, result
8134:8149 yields -0.42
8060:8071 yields -0.45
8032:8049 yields 0.29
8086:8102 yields 0.15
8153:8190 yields -0.55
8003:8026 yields 0.20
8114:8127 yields -0.03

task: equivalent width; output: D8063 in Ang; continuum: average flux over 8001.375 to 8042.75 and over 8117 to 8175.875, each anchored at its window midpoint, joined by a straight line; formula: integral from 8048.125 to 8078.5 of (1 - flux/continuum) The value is -0.7 Ang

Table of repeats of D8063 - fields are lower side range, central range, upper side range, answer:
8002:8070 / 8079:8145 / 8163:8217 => -0.3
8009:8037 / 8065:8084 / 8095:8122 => -0.4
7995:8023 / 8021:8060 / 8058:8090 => 0.4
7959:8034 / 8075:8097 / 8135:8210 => 0.0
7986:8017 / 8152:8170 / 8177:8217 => -0.2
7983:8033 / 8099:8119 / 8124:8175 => 0.2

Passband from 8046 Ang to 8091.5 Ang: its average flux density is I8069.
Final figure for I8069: 168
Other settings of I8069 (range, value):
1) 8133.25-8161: 164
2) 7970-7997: 171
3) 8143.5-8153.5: 163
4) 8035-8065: 167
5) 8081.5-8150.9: 164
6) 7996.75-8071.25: 167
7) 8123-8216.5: 161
